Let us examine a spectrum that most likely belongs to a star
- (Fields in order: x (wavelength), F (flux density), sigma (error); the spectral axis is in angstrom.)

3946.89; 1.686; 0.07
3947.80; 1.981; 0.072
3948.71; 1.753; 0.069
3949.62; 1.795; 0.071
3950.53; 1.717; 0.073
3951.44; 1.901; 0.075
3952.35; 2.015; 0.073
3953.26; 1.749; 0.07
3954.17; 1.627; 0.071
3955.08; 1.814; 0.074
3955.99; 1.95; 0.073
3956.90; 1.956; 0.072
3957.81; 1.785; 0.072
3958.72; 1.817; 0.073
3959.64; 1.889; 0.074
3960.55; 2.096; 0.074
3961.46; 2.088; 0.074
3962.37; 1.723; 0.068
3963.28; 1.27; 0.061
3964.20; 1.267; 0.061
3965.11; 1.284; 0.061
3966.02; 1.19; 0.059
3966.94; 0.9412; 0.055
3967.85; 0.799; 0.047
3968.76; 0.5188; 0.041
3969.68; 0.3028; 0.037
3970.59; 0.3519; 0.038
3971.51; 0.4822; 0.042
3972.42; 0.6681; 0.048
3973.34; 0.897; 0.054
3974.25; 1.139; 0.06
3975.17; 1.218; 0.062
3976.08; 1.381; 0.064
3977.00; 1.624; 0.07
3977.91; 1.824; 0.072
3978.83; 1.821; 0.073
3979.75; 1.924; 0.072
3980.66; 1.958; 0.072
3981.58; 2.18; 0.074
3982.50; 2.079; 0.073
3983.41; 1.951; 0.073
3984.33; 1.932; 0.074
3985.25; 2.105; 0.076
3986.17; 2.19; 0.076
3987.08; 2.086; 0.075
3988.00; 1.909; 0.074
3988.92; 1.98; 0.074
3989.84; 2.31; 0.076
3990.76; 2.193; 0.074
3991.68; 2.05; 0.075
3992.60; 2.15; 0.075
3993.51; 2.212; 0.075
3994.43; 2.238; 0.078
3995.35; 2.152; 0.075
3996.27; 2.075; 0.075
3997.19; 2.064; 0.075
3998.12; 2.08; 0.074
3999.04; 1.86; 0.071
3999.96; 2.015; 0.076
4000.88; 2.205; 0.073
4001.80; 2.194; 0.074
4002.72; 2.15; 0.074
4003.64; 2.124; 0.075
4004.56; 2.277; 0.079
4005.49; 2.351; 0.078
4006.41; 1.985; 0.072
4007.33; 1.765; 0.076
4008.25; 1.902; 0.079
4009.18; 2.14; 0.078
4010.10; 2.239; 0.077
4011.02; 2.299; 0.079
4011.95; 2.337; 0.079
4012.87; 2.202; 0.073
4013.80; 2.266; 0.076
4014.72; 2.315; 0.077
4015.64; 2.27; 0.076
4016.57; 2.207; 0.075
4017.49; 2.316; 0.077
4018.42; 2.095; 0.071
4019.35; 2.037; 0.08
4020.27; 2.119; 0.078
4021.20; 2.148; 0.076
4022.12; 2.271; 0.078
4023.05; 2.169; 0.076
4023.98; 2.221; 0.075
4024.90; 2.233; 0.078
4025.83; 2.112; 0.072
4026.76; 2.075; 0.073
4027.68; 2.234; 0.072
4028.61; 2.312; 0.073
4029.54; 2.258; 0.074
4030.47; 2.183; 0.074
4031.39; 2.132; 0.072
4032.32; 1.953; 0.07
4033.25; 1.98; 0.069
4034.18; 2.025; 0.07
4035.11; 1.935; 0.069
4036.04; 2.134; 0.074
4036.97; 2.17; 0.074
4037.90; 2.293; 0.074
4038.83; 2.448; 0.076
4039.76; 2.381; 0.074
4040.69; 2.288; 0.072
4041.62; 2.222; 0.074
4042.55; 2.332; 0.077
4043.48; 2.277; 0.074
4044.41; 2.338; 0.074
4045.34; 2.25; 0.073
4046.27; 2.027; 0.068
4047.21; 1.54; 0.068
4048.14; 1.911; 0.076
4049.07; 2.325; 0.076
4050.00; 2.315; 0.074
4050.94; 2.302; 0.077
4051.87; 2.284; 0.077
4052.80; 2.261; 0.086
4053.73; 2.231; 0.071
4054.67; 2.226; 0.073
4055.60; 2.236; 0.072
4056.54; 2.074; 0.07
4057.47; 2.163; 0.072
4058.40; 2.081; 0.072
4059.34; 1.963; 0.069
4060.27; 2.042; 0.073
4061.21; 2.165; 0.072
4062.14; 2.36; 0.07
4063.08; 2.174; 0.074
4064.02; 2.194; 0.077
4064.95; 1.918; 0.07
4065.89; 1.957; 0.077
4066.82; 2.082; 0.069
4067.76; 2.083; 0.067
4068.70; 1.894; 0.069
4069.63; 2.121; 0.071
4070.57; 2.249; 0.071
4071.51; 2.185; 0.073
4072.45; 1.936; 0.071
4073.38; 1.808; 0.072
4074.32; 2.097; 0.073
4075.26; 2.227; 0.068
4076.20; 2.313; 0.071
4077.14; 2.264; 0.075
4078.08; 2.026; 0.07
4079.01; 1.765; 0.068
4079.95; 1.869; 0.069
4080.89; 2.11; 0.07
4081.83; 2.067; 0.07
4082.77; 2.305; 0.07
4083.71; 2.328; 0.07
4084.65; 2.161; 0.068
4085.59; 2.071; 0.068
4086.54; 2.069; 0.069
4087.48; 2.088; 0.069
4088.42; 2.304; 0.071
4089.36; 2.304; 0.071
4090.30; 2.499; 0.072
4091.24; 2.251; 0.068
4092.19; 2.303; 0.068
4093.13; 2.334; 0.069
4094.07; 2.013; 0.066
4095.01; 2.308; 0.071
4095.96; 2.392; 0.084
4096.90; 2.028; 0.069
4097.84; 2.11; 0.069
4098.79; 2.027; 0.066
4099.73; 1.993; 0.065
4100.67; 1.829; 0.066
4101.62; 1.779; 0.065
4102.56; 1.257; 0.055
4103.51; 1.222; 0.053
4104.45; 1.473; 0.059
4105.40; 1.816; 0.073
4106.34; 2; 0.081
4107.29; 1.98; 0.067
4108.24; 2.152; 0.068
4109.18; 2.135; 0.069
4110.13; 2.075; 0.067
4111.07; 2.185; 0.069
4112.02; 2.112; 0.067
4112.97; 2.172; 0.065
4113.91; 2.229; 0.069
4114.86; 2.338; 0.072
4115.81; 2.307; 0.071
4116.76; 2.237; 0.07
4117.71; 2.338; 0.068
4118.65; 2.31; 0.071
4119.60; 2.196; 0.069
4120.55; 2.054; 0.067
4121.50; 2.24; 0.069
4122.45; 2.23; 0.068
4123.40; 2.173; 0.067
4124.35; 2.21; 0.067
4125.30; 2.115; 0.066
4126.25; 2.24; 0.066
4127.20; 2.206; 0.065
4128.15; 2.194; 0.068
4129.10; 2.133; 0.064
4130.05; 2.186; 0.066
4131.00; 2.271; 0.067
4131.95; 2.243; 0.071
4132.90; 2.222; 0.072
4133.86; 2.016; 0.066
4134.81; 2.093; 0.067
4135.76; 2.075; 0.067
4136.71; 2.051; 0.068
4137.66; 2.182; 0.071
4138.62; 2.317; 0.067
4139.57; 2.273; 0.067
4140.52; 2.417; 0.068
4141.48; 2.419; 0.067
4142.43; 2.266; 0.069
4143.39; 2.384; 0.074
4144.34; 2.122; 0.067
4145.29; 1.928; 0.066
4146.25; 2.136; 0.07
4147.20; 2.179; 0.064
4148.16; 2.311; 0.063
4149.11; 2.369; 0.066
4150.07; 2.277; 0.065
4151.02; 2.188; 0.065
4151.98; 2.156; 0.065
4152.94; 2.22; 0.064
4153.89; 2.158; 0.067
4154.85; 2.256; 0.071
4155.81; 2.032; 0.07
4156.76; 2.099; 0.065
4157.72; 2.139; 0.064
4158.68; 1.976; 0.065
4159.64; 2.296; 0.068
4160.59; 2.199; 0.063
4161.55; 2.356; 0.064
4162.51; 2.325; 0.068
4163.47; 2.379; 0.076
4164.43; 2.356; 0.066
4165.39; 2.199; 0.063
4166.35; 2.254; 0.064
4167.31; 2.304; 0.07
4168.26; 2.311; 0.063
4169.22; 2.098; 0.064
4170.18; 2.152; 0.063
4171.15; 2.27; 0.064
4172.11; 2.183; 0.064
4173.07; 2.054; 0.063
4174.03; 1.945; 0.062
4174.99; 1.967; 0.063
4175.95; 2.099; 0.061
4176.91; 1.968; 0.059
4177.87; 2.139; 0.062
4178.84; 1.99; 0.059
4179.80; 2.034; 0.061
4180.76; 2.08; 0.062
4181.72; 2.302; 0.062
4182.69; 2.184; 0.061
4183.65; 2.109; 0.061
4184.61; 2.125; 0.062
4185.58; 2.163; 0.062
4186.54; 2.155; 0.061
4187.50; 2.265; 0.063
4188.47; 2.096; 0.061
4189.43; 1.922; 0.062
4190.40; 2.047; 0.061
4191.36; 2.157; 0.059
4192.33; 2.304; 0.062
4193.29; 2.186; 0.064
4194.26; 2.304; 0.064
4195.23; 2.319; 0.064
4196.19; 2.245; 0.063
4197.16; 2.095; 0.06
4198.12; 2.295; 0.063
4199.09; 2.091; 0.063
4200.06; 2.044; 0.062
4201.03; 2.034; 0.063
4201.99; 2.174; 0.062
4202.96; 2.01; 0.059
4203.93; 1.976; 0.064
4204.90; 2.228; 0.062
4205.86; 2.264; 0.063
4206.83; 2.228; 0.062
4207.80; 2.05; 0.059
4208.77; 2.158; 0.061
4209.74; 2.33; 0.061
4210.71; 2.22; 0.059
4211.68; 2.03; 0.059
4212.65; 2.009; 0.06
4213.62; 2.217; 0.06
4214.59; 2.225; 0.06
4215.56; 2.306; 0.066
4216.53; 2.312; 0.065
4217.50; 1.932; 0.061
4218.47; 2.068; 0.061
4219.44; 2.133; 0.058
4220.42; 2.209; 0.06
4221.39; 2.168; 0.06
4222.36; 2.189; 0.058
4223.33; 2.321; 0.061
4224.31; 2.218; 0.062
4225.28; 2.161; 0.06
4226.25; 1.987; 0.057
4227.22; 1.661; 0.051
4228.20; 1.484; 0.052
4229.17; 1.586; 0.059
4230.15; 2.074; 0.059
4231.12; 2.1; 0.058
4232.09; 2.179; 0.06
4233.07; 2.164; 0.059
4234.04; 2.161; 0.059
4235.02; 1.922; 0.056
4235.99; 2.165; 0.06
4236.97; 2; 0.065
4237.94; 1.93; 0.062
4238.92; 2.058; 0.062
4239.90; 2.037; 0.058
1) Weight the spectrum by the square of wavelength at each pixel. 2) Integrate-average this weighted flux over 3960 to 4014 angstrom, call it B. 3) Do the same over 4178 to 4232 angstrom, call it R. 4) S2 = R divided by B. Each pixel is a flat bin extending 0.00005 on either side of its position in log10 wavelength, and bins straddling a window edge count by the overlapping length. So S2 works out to 1.3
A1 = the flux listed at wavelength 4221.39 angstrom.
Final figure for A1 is 2.168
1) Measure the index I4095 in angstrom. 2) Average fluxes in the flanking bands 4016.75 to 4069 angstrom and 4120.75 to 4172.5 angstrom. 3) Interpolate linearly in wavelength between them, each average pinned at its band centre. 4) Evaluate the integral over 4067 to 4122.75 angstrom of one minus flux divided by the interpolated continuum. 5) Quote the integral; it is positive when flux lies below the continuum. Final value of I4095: 2.29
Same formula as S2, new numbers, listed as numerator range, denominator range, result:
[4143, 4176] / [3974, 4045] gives 1.12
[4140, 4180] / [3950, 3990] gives 1.52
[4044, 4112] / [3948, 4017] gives 1.21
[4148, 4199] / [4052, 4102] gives 1.07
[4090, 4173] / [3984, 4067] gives 1.06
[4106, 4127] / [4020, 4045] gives 1.04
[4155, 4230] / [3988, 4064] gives 1.07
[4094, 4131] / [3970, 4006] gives 1.19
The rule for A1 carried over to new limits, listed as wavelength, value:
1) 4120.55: 2.054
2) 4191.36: 2.157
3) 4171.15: 2.27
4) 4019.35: 2.037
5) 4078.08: 2.026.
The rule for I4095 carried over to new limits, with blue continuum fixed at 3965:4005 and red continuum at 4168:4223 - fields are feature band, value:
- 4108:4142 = -3.51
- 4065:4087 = -2.14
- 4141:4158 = -1.28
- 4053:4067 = -1.97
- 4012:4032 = -4.62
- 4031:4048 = -3.02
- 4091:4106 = 0.01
